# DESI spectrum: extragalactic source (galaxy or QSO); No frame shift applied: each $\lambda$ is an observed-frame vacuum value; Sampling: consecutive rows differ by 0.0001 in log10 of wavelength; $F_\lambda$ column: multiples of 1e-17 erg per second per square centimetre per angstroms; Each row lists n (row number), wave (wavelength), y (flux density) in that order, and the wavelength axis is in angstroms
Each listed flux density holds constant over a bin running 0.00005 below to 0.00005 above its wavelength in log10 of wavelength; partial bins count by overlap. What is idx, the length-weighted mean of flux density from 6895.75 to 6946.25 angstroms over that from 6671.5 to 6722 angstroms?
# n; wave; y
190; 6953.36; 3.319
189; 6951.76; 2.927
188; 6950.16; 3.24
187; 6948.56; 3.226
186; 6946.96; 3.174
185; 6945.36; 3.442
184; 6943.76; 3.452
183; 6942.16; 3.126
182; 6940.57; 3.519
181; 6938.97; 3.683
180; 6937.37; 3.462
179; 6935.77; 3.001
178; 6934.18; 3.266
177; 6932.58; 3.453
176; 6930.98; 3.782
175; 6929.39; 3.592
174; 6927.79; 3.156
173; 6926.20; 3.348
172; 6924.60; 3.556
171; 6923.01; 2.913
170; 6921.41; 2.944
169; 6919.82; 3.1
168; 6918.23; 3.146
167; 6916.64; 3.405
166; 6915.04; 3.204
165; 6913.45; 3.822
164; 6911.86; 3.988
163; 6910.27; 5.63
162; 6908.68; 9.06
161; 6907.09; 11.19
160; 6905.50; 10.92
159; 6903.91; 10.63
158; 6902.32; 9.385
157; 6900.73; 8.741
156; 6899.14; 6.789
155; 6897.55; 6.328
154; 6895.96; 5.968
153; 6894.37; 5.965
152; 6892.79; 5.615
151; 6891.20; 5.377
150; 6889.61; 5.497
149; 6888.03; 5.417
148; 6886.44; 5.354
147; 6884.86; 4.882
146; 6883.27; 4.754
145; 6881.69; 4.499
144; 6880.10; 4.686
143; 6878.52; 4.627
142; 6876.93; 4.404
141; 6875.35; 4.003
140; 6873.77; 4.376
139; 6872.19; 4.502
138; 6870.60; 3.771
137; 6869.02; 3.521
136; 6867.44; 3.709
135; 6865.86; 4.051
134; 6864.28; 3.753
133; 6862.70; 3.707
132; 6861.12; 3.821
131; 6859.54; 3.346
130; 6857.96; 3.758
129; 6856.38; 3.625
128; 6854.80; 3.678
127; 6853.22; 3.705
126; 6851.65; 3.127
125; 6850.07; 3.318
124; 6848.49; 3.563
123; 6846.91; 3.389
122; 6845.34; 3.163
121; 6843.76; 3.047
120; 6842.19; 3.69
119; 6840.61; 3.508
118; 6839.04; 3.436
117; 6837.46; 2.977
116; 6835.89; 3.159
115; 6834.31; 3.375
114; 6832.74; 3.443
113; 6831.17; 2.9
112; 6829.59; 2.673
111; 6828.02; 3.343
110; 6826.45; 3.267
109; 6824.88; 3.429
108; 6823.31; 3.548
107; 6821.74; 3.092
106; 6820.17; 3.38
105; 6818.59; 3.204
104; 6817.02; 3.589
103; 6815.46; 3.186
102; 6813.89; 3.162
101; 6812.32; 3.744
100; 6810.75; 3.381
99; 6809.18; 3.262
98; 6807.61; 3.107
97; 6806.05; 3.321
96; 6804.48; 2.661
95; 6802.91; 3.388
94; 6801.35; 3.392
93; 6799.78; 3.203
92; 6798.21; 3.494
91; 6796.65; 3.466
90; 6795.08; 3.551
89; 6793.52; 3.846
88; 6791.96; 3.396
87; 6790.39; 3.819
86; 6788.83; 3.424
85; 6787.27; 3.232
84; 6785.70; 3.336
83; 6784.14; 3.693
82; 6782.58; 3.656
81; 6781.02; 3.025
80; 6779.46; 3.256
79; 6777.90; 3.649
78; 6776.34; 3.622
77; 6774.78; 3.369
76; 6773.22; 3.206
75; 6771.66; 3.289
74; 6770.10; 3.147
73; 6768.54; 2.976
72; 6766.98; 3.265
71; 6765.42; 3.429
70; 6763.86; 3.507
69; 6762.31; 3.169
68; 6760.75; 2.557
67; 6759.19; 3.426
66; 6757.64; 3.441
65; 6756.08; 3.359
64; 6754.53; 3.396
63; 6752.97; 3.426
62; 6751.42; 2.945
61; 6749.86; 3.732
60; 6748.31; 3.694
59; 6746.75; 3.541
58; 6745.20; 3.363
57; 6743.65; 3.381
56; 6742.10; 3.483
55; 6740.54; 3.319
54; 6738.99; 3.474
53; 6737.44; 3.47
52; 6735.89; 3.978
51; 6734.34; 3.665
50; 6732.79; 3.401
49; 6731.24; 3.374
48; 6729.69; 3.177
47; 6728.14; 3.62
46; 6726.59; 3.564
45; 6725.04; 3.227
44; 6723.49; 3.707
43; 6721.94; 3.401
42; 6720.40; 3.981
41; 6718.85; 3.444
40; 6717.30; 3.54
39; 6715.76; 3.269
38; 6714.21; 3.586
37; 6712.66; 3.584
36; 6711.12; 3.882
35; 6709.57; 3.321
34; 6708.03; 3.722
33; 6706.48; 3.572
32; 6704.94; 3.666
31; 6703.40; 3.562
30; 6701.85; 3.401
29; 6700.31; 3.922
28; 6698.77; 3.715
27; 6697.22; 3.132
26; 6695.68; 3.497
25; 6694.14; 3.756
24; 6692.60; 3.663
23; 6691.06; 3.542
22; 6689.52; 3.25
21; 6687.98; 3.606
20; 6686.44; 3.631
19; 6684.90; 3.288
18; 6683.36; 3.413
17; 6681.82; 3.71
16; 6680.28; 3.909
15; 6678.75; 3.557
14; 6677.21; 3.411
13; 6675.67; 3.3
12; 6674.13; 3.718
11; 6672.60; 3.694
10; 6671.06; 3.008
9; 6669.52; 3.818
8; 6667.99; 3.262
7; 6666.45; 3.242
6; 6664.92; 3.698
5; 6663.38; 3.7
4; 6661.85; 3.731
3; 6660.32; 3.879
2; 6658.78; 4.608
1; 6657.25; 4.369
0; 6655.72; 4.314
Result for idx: 1.4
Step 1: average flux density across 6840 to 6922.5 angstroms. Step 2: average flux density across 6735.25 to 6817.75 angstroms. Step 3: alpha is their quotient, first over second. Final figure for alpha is 1.4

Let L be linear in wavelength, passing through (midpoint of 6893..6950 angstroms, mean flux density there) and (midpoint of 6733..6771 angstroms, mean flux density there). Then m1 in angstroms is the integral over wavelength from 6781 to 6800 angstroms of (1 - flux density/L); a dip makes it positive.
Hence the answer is 1.1 angstroms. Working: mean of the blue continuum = 3.38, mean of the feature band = 3.5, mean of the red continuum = 4.88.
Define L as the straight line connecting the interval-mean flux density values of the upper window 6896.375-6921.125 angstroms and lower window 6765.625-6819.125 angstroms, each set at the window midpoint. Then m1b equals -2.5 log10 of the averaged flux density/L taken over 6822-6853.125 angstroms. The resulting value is 0.36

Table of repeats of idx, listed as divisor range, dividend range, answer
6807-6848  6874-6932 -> 1.63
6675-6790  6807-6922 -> 1.28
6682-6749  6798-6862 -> 0.95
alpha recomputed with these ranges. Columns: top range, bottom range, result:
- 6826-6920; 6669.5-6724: 1.31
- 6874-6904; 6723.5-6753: 1.67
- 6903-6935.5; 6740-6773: 1.47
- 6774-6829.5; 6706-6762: 0.97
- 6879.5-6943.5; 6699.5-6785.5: 1.47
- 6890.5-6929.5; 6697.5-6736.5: 1.60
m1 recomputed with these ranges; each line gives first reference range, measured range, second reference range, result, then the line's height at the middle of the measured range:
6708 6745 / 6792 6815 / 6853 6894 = 3.5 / 3.95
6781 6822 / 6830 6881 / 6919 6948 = -4.5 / 3.36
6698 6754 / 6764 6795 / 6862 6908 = 6.3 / 4.28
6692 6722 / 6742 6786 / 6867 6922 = 8.7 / 4.18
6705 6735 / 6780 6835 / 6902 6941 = 9.9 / 4.08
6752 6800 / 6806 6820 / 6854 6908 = 2.6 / 4.1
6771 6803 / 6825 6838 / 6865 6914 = 3.9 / 4.5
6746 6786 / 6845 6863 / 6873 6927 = 4.7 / 4.77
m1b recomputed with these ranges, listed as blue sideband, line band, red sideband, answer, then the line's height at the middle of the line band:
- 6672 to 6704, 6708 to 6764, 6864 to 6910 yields 0.19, 4.13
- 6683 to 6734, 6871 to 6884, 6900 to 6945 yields 0.03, 4.57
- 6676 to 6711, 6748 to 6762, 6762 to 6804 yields 0.04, 3.45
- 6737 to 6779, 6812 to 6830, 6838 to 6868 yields 0.06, 3.48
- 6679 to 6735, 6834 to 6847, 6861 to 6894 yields 0.29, 4.31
